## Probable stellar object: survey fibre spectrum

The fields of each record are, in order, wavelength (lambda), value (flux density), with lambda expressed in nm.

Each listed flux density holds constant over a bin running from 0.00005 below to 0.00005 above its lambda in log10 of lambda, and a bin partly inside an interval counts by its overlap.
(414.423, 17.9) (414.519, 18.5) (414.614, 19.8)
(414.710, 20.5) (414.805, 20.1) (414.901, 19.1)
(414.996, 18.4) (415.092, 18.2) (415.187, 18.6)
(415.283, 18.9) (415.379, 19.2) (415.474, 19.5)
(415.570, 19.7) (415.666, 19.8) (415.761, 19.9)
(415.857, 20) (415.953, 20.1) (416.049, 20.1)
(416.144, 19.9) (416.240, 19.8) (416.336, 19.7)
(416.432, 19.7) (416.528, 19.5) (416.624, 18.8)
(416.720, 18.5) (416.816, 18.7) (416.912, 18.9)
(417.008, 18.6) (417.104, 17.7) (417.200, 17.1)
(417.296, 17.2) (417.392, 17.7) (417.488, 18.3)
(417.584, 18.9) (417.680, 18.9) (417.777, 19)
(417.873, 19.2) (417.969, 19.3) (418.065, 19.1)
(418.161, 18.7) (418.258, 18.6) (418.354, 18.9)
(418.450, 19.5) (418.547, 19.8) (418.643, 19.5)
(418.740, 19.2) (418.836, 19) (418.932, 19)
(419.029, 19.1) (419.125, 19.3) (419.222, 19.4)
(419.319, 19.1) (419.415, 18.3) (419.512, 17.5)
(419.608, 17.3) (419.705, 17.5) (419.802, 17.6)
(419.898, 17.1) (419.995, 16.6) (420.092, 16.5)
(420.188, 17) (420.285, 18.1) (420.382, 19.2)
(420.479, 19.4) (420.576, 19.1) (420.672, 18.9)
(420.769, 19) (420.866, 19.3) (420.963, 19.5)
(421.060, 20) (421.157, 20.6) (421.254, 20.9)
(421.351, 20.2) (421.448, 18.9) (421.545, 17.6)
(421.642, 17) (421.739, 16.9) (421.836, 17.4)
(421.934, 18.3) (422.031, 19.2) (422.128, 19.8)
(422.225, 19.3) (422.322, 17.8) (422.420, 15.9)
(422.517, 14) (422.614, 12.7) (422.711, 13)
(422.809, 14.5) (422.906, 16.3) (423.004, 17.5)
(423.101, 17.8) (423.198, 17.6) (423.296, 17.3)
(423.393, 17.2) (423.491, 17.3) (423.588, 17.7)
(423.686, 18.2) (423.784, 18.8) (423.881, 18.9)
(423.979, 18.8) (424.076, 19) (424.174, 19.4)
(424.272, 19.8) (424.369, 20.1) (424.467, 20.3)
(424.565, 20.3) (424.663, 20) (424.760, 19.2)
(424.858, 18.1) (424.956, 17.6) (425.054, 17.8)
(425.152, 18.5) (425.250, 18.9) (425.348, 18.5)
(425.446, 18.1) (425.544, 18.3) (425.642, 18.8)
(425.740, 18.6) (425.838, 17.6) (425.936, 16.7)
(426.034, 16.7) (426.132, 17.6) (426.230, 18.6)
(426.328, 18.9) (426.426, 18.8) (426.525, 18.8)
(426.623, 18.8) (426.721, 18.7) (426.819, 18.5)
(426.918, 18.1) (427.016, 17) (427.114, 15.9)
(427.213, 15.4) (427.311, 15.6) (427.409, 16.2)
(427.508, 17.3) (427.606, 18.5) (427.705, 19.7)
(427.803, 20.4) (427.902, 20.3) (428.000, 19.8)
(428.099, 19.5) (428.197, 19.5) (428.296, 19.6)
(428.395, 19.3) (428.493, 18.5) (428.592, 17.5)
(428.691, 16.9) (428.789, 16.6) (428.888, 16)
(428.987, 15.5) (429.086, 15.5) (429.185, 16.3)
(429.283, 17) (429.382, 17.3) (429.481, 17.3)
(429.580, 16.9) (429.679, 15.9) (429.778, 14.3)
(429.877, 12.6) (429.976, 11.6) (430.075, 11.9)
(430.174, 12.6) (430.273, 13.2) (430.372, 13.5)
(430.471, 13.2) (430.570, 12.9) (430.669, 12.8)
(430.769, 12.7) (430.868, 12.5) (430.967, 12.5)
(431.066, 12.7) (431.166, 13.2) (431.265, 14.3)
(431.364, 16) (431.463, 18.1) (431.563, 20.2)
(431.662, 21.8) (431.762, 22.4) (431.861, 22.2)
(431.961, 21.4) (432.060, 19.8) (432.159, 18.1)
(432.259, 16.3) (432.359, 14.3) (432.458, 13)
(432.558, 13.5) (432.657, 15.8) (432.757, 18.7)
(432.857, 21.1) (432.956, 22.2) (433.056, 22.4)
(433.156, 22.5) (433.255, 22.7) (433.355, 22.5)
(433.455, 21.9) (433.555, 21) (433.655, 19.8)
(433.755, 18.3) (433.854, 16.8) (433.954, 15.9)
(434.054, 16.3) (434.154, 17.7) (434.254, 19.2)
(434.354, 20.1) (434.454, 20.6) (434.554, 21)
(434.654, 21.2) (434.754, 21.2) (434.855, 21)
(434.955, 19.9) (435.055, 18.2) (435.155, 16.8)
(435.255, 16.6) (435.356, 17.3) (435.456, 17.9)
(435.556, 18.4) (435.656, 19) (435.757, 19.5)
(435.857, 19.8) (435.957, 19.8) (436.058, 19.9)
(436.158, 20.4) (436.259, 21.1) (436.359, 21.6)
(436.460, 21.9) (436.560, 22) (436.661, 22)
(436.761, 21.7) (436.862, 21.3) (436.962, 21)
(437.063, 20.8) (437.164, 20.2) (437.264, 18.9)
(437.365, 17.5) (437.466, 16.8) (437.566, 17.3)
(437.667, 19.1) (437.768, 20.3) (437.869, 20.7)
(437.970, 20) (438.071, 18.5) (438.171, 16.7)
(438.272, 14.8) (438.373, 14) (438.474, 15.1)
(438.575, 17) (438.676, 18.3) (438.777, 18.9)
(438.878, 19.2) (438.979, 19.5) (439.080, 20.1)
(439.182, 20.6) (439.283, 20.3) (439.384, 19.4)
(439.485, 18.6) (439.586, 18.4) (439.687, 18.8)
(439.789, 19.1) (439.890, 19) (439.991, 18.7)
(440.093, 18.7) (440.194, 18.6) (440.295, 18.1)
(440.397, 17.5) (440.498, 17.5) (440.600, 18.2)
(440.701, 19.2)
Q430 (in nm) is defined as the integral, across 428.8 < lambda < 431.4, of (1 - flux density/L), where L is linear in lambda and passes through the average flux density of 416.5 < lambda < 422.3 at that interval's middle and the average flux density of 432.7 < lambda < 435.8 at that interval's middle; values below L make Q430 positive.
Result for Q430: 0.68 nm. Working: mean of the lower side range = 18.6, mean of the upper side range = 19.6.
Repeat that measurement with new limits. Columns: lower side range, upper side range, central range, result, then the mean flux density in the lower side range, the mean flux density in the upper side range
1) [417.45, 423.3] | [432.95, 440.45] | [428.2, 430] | 0.22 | 18.2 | 19.3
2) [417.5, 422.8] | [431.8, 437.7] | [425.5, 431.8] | 0.75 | 18.3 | 19.4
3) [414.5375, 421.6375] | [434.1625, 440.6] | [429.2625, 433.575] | 0.52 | 18.9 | 19.1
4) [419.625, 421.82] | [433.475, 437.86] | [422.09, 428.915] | 0.29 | 18.5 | 19.5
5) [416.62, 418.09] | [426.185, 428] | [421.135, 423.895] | 0.12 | 18.5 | 18.1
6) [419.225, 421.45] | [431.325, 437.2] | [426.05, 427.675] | 0.12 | 18.6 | 19.6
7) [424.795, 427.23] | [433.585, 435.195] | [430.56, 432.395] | 0.20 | 18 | 19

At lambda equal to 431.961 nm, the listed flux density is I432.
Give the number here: 21.4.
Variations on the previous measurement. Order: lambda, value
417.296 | 17.2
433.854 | 16.8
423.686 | 18.2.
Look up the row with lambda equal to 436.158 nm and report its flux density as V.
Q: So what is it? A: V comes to 20.4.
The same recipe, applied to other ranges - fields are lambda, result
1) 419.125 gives 19.3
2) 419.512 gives 17.5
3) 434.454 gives 20.6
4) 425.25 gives 18.9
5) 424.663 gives 20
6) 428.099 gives 19.5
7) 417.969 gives 19.3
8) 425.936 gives 16.7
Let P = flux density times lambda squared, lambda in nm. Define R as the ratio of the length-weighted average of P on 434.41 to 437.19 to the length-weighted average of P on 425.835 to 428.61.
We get 1.15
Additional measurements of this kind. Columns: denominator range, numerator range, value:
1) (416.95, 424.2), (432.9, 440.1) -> 1.15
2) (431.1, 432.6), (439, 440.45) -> 1.12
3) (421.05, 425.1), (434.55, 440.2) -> 1.14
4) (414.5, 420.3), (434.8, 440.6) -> 1.11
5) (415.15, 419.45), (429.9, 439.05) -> 1.04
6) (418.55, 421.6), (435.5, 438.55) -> 1.12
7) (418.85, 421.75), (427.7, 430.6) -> 0.92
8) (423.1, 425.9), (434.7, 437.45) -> 1.13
